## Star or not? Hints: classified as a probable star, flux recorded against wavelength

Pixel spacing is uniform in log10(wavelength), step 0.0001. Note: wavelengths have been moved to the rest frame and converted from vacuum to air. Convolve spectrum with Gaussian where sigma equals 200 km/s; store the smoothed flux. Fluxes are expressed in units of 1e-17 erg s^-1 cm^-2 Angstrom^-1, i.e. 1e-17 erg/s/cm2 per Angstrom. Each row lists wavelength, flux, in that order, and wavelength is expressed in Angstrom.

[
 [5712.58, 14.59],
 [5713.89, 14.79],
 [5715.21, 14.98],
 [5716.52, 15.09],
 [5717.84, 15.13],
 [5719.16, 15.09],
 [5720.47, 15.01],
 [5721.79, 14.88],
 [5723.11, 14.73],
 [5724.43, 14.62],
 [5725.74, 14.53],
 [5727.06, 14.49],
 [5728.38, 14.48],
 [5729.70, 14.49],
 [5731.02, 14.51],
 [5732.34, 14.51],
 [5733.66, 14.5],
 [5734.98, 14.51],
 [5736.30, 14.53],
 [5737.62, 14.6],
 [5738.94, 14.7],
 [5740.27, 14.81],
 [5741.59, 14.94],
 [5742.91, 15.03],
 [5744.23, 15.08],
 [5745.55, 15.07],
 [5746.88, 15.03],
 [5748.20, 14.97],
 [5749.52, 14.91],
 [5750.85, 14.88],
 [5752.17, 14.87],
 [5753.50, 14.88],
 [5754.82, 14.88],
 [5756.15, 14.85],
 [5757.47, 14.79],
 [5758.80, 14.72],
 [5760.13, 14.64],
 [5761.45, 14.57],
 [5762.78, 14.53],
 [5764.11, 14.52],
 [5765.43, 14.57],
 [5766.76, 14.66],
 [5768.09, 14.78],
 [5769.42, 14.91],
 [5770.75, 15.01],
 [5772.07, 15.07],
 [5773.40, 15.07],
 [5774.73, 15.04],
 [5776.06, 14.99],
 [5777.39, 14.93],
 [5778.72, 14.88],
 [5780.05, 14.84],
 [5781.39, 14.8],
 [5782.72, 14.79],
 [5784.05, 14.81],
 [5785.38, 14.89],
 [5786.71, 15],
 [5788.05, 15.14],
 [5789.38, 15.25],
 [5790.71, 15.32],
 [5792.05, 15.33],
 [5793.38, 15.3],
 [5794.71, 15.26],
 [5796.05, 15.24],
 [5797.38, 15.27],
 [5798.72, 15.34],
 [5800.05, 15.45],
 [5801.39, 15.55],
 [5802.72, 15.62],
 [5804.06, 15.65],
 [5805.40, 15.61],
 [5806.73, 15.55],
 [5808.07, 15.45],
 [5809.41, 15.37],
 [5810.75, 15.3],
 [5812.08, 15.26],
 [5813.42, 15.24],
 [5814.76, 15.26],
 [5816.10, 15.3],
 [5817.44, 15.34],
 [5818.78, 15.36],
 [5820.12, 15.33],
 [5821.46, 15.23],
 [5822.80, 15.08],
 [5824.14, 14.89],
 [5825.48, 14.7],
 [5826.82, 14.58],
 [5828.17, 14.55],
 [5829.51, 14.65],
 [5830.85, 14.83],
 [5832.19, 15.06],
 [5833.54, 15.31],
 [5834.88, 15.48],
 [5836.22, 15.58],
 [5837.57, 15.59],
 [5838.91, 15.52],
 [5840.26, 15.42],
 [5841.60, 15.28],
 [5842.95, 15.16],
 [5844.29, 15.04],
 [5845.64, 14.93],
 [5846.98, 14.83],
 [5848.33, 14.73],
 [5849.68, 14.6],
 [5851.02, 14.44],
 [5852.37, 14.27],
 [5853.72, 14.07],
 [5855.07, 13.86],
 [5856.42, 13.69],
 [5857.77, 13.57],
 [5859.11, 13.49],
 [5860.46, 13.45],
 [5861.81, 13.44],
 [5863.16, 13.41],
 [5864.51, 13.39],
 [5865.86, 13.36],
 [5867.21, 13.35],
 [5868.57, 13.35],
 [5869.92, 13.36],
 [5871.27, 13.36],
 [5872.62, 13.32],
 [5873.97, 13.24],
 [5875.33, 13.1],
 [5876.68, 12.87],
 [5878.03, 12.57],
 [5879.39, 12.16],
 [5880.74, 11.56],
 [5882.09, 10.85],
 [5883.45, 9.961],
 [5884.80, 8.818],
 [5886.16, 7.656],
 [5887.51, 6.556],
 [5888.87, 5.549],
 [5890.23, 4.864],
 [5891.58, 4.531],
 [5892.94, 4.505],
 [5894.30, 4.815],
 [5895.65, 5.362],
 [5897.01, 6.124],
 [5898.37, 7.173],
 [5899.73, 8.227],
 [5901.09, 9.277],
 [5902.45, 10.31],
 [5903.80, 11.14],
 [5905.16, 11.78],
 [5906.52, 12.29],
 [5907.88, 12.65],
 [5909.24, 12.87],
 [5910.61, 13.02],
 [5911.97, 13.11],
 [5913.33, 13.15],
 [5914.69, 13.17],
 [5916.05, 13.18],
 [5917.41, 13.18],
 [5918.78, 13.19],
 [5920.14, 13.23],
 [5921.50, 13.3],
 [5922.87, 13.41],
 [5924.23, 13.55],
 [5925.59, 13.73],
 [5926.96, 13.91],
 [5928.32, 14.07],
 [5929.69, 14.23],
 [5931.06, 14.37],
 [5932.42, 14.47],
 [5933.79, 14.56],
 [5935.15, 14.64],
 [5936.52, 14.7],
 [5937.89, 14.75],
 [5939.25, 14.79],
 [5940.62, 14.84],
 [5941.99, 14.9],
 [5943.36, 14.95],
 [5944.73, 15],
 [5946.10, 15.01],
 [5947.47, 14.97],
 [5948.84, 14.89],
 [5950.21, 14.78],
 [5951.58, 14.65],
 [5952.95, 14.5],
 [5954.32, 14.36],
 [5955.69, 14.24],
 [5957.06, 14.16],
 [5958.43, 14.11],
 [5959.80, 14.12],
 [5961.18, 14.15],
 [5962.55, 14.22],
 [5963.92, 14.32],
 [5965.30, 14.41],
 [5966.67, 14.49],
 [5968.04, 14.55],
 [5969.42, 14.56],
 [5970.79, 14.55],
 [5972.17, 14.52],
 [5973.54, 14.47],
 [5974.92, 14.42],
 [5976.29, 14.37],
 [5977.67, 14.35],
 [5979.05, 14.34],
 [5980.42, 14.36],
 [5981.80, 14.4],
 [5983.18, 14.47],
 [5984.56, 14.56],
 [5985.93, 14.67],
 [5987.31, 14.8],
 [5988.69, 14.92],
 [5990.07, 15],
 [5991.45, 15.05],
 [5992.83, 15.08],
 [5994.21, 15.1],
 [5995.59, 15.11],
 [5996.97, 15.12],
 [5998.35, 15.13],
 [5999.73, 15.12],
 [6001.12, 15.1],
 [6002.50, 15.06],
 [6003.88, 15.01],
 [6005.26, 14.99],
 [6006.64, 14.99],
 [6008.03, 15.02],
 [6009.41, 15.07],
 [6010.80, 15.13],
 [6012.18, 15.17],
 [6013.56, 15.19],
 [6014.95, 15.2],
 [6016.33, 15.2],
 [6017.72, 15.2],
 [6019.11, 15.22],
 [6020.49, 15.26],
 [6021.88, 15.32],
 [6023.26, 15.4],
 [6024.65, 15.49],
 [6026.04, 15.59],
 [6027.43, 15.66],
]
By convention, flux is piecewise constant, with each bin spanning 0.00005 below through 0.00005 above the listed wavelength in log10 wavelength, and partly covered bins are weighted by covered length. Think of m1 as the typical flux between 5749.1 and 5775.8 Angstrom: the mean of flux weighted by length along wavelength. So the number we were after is 14.8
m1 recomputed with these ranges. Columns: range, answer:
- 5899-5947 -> 13.3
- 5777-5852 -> 15.1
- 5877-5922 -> 10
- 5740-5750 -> 15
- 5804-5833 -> 15.2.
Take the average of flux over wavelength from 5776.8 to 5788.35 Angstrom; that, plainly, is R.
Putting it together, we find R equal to 14.9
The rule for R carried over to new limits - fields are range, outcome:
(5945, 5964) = 14.5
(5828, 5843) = 15.2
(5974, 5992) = 14.6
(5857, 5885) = 12.7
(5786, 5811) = 15.4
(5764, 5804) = 15.1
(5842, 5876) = 13.9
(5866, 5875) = 13.3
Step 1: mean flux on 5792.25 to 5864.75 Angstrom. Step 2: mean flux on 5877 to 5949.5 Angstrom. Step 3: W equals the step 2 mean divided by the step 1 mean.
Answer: 0.8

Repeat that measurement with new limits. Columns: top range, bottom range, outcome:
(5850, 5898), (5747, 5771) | 0.75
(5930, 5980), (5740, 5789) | 0.98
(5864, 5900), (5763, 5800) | 0.65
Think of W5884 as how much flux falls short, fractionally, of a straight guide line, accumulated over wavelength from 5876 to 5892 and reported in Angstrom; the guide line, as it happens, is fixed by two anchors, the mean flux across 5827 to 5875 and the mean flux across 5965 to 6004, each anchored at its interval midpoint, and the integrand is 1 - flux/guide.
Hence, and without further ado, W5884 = 5.9 Angstrom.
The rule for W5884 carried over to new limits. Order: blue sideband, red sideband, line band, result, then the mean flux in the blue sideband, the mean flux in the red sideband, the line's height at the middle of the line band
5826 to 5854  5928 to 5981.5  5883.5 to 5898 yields 8.5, 15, 14.5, 14.8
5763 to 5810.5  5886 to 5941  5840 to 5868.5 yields -2.2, 15.1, 11.3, 13.1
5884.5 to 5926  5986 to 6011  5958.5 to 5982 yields -1.5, 10.1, 15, 13.5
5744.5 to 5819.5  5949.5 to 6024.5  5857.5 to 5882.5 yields 3.2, 15.1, 14.8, 14.9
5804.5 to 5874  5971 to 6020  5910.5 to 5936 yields 1.9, 14.6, 14.9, 14.8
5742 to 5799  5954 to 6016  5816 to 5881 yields 2.6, 14.9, 14.7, 14.9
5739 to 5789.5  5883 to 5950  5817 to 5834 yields -1.7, 14.9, 11.7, 13.6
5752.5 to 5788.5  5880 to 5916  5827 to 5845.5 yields -5.0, 14.8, 9.28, 12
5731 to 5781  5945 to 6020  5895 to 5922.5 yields 6.4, 14.8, 14.7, 14.8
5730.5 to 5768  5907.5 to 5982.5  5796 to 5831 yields -1.6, 14.8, 14.2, 14.6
